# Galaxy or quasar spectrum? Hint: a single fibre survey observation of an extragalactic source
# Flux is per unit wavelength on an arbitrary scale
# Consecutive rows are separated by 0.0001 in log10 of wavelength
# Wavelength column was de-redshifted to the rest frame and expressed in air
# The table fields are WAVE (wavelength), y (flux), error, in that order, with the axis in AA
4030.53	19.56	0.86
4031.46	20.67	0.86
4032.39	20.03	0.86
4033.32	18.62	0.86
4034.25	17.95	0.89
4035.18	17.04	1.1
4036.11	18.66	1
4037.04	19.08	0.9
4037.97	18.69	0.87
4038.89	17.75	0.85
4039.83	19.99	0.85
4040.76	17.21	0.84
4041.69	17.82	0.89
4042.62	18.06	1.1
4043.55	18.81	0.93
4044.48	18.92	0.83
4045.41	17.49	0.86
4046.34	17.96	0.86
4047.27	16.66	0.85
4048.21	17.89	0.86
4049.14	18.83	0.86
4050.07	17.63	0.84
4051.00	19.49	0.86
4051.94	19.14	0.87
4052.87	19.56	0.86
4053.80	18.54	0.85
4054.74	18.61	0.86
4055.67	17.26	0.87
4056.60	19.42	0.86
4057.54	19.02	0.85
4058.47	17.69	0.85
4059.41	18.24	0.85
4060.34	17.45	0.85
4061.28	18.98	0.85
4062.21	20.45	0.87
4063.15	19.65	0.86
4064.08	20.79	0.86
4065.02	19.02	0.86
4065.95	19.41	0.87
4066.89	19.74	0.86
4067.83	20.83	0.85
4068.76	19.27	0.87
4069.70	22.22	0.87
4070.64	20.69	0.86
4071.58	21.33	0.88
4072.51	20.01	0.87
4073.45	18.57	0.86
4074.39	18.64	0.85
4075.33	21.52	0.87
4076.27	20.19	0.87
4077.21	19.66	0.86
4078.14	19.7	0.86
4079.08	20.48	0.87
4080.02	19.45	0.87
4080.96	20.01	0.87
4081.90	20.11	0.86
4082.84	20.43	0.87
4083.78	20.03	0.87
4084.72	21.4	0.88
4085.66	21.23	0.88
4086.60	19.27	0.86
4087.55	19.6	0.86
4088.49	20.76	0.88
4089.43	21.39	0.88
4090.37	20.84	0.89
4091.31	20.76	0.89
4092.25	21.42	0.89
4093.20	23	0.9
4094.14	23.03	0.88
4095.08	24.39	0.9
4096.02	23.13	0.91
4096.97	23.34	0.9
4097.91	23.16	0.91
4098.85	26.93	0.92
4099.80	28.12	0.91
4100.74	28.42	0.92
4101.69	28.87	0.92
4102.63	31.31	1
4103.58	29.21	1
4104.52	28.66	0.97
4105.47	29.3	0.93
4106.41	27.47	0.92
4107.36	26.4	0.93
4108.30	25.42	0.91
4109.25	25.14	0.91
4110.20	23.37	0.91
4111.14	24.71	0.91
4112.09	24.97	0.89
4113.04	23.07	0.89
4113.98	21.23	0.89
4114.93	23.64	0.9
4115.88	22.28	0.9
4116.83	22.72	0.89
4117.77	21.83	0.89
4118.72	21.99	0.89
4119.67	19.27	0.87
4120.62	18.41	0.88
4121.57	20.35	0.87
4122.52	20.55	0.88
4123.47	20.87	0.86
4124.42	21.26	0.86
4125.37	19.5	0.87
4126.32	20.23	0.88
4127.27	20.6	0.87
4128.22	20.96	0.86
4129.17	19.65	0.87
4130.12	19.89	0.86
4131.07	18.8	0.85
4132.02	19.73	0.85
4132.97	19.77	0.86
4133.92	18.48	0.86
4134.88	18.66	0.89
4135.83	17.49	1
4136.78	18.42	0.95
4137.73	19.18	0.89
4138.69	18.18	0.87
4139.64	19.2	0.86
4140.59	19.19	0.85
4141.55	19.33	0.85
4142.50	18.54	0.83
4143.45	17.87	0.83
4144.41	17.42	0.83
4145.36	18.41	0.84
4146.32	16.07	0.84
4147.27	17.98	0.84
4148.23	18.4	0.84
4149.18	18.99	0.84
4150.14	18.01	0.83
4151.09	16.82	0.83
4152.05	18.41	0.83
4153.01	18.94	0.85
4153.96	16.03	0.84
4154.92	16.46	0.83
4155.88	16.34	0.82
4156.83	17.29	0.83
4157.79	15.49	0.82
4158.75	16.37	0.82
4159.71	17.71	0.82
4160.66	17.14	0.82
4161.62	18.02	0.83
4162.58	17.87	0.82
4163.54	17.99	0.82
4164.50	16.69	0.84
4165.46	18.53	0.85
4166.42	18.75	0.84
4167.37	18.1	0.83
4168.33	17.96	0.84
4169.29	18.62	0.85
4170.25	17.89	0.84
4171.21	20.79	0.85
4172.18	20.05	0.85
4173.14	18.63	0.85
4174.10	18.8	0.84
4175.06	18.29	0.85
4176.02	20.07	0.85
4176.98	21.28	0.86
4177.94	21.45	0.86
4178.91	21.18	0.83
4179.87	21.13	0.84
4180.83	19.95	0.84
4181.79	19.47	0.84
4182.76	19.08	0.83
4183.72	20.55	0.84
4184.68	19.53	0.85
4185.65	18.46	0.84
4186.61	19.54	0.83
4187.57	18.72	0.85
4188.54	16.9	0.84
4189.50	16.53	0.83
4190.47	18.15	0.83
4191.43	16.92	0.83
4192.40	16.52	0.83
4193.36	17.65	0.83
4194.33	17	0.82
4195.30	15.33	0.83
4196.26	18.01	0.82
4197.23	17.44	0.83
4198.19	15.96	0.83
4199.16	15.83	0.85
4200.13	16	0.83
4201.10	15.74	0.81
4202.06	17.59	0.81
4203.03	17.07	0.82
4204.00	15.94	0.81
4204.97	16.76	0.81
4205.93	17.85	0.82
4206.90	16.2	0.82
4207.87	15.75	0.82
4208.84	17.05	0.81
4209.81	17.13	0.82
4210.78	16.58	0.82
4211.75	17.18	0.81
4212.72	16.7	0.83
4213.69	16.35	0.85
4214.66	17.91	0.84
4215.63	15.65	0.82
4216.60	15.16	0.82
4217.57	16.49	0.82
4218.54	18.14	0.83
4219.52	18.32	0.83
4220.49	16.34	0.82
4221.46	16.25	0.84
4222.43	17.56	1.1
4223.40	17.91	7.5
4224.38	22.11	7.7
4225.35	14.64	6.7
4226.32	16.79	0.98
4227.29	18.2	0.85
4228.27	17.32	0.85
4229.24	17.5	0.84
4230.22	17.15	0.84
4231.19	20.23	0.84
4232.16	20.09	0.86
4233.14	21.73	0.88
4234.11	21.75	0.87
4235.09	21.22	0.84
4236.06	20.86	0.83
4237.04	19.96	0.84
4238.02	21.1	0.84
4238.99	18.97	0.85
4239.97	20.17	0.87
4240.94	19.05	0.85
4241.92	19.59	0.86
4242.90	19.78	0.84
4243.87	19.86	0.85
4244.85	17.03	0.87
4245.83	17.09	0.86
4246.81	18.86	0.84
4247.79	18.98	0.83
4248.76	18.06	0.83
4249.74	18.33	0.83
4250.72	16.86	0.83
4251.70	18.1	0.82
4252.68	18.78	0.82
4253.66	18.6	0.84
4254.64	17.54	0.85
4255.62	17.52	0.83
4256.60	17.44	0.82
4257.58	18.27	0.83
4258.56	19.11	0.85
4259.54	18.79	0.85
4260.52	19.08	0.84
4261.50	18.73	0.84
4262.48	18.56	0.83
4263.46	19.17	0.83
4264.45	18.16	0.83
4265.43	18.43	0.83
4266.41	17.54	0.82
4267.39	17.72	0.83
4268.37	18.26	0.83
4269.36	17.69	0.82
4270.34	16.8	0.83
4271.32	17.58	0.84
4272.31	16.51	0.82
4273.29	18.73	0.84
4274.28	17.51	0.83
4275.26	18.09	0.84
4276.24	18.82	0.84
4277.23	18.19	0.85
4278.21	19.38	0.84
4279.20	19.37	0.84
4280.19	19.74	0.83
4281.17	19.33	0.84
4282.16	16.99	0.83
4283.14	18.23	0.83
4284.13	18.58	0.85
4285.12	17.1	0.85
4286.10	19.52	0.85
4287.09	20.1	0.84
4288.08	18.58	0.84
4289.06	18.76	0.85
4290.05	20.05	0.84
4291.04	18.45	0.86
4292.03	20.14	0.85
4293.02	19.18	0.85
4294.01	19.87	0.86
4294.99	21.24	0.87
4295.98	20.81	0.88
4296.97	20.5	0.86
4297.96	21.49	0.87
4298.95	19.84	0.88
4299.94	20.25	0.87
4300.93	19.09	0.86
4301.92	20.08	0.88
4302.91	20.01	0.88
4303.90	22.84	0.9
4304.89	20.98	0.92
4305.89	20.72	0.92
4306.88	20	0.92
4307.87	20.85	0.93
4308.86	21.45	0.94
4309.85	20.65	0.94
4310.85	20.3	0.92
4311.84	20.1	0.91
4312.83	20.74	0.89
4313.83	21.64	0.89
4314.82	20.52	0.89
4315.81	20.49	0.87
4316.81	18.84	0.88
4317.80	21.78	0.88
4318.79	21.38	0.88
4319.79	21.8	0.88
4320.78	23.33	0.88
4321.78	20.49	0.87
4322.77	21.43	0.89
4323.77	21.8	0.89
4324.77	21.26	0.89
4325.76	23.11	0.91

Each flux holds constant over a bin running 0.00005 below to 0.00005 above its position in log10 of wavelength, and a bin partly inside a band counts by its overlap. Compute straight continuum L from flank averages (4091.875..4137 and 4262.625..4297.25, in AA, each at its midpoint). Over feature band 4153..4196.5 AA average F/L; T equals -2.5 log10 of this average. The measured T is 0.17 mag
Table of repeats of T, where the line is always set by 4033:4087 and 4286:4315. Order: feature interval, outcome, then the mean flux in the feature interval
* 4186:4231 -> 0.165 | 17.1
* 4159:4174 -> 0.079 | 18.3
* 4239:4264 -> 0.086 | 18.5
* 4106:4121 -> -0.195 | 23.3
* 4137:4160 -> 0.106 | 17.8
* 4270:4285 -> 0.111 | 18.2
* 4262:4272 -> 0.125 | 18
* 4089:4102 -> -0.234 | 24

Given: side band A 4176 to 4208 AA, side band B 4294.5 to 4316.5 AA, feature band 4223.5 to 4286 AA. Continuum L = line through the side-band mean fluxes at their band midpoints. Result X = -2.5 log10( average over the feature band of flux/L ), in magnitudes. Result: 0.048 mag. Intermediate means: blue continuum 18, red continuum 20.6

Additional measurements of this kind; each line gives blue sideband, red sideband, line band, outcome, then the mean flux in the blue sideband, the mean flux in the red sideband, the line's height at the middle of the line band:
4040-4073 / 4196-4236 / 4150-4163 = 0.05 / 19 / 17.5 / 18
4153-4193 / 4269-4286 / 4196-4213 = 0.10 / 18.4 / 18.2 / 18.4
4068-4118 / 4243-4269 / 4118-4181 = 0.13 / 22.9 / 18.3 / 21.3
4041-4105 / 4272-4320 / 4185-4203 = 0.18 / 20.8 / 19.8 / 20.2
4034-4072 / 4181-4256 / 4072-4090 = -0.08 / 18.9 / 17.9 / 18.7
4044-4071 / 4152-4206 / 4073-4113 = -0.23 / 19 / 18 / 18.7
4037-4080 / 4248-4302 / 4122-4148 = -0.01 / 19.1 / 18.7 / 19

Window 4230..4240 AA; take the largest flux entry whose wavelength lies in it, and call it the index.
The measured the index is 21.75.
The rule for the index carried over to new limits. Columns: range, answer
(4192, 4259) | 22.11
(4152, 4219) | 21.45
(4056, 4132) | 31.31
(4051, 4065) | 20.79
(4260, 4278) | 19.17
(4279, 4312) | 22.84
